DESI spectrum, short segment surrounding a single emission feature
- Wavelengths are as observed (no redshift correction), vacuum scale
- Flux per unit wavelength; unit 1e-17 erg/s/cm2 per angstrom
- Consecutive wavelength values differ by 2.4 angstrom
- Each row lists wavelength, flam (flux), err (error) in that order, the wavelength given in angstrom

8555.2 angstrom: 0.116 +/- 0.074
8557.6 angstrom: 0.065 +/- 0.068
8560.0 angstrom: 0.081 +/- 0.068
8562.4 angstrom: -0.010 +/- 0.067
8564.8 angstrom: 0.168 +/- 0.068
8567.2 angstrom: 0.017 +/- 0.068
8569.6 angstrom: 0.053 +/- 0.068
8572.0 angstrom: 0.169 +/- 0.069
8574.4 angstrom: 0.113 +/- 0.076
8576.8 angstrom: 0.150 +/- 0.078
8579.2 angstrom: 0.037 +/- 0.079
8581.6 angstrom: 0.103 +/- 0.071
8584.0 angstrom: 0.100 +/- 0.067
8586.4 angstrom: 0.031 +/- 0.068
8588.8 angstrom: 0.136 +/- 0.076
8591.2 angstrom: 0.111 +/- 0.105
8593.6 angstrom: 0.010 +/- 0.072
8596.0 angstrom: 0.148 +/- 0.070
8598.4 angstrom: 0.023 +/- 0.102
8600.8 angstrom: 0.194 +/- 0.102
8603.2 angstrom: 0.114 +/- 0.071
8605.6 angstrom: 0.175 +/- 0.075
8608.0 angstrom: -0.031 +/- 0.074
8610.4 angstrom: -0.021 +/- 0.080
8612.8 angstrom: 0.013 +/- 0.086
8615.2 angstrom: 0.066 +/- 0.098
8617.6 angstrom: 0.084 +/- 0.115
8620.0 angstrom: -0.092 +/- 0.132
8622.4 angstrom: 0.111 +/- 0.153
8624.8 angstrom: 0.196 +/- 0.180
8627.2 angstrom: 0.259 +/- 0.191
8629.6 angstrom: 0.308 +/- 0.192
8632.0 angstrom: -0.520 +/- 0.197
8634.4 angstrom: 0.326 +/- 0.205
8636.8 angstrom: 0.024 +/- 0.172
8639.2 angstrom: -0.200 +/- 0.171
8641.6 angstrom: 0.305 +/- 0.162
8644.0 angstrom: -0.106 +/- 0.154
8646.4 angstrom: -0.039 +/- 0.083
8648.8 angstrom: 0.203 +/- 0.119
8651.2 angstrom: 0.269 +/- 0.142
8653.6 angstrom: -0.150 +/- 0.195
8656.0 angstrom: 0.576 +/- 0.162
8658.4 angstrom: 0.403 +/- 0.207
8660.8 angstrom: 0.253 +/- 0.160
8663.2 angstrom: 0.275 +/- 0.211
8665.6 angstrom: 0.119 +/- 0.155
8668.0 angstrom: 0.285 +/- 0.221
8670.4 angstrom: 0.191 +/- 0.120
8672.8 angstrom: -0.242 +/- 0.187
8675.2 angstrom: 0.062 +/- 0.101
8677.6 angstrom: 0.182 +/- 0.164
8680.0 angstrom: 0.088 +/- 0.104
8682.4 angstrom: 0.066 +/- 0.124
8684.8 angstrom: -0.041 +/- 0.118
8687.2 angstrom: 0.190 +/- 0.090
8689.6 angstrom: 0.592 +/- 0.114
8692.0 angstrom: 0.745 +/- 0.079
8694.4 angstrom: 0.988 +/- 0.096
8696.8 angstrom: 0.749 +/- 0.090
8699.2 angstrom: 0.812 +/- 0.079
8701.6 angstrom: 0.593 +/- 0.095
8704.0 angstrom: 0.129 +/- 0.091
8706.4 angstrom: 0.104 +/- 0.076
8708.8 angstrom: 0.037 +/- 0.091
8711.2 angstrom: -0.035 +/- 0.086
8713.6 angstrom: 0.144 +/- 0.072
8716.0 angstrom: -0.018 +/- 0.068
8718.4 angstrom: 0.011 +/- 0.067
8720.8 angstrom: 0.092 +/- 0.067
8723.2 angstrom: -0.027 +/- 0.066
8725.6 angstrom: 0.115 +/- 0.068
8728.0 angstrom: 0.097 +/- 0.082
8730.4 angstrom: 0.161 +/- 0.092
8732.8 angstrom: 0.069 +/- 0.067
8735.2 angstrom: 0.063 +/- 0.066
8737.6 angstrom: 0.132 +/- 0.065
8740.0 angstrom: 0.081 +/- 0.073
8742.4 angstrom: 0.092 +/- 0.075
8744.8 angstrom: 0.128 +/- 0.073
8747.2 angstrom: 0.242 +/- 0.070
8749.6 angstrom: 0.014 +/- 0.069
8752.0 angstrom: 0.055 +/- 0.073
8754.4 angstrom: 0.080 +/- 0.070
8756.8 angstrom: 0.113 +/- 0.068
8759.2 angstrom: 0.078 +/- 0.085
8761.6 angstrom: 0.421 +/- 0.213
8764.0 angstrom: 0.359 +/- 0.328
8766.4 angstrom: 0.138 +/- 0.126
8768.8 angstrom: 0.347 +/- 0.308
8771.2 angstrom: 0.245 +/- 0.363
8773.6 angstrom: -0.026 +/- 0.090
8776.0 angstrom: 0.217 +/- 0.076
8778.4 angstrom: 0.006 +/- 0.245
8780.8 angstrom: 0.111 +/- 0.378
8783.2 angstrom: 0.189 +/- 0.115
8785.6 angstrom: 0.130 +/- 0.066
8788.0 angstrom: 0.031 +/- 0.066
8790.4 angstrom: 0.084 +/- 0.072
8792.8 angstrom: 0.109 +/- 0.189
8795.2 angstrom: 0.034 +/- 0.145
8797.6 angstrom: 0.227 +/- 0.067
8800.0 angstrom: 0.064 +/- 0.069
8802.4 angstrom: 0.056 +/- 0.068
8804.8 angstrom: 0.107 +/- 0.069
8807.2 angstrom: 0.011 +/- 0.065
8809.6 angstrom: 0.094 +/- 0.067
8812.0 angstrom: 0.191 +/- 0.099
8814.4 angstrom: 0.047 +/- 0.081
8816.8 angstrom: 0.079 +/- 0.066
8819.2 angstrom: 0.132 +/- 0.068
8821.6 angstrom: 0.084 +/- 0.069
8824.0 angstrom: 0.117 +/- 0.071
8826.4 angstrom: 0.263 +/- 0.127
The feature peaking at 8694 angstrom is [O II]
